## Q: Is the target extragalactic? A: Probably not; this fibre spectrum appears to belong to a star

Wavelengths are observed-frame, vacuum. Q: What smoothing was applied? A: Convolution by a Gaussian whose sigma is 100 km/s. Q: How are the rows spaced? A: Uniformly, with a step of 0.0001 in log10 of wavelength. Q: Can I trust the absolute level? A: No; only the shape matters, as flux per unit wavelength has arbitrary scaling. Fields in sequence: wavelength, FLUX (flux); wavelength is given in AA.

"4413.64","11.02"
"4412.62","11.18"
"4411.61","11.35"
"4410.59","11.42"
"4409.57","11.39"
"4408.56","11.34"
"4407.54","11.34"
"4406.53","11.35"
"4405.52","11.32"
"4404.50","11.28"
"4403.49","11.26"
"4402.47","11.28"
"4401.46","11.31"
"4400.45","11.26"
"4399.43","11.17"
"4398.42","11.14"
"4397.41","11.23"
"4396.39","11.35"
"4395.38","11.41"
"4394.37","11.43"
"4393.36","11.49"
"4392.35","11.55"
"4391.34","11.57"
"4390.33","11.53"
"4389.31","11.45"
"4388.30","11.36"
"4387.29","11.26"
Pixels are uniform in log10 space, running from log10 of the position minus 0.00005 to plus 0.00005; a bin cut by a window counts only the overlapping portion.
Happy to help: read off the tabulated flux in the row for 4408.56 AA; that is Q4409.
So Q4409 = 11.34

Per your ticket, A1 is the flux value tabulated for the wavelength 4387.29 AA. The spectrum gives 11.26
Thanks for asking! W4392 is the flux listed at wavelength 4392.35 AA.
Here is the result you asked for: 11.55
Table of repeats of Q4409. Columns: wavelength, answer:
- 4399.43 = 11.17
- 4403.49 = 11.26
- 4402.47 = 11.28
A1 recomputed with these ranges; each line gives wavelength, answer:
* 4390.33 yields 11.53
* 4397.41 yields 11.23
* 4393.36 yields 11.49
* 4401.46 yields 11.31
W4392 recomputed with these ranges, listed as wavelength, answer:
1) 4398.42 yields 11.14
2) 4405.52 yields 11.32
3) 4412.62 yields 11.18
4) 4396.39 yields 11.35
